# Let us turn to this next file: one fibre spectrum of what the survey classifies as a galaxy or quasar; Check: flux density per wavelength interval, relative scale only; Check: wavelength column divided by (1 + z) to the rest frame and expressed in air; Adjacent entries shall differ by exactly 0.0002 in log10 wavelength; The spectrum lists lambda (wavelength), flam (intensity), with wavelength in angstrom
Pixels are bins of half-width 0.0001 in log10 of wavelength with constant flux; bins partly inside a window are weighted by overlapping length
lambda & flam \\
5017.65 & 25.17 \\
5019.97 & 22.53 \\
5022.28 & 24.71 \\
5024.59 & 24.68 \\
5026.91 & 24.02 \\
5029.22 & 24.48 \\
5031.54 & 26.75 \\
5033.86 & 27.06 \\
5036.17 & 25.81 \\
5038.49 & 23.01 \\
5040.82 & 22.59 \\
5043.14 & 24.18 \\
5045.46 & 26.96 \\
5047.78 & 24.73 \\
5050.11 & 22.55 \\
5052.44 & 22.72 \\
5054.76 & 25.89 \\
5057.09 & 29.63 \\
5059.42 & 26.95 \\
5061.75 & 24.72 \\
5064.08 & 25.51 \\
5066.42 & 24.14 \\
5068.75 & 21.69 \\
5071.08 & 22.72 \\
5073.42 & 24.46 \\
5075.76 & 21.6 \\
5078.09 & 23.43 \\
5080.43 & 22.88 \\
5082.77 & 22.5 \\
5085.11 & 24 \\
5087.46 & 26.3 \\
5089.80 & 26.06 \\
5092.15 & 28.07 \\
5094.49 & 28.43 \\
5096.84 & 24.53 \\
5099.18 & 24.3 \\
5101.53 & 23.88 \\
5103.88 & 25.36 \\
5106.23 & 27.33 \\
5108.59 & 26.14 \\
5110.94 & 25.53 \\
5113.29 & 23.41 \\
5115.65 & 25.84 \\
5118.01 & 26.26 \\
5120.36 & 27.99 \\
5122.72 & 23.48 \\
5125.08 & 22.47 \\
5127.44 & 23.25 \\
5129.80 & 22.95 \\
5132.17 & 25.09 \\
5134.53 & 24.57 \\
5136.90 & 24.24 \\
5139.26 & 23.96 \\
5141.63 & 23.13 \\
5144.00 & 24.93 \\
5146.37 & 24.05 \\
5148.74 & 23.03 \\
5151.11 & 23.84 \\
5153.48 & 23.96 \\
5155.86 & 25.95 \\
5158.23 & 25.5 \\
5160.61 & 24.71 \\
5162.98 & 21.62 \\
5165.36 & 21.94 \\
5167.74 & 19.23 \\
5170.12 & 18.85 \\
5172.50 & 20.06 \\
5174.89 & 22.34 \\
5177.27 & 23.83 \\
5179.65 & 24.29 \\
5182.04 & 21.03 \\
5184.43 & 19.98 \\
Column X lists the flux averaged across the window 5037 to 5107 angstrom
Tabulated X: 24.7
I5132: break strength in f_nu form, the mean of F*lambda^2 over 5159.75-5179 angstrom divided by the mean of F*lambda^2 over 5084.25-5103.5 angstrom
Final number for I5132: 0.87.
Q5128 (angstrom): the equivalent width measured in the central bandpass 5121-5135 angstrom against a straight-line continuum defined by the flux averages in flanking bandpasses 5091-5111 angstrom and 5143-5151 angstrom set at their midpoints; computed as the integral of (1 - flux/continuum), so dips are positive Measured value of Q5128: 0.6 angstrom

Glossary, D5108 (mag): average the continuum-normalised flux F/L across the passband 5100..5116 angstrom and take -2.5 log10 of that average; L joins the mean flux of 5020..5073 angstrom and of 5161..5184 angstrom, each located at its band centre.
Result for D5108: -0.10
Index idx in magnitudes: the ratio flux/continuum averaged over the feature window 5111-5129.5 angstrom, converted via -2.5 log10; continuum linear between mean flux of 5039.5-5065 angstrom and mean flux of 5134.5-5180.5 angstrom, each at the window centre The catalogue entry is -0.04 mag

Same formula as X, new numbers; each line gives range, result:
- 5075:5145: 24.7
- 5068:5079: 22.8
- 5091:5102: 26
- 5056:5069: 25.7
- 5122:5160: 24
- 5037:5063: 24.9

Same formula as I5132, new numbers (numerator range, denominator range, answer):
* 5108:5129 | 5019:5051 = 1.04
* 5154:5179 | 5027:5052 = 0.96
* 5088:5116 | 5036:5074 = 1.07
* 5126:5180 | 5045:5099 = 0.97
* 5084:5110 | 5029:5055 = 1.07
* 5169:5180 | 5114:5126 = 0.88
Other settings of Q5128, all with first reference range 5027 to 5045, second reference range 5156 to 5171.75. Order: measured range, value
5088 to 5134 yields -3.9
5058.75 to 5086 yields 0.5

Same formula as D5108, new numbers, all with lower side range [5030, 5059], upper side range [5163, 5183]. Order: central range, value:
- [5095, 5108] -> -0.08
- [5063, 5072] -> 0.05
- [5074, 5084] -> 0.07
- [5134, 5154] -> -0.08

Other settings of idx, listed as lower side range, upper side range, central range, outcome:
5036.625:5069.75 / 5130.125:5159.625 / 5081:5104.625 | -0.033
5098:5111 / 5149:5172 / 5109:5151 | -0.008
